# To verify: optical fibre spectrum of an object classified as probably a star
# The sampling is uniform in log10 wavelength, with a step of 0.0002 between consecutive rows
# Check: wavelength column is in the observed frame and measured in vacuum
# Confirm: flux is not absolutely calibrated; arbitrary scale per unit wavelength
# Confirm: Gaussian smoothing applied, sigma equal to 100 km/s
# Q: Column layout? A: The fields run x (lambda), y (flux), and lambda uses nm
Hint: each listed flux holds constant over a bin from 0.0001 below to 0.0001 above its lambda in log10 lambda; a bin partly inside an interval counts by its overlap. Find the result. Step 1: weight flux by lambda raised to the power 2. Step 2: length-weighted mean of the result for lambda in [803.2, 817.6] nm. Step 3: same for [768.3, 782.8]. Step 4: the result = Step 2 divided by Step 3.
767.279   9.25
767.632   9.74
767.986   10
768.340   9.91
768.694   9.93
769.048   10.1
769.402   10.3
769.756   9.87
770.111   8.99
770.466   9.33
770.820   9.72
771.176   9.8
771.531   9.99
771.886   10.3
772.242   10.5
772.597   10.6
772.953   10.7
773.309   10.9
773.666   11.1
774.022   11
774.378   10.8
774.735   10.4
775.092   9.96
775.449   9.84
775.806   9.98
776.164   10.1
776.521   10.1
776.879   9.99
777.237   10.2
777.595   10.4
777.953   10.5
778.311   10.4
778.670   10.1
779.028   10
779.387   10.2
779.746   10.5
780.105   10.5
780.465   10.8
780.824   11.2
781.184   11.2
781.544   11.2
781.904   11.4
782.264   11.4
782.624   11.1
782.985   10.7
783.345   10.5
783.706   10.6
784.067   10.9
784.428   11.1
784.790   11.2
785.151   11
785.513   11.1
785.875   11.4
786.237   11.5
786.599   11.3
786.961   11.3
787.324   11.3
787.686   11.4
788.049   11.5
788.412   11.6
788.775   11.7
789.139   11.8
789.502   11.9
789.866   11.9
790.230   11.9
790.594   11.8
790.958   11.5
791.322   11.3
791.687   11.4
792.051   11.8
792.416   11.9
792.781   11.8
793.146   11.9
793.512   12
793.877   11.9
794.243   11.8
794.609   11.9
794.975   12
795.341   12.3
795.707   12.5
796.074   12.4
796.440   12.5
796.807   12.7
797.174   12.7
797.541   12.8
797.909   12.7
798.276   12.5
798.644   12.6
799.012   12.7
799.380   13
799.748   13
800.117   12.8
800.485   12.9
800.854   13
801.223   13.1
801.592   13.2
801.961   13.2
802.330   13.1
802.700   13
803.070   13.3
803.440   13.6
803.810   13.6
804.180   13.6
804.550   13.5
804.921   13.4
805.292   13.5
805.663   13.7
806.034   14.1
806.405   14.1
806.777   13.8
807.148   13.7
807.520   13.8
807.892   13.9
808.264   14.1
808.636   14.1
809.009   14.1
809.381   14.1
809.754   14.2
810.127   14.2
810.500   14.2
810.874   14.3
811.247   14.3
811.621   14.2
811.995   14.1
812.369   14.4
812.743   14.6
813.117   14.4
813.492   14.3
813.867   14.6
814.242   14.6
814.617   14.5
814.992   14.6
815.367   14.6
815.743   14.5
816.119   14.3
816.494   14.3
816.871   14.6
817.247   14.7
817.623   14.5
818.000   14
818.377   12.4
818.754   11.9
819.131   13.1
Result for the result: 1.49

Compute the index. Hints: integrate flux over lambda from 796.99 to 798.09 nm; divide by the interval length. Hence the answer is 12.7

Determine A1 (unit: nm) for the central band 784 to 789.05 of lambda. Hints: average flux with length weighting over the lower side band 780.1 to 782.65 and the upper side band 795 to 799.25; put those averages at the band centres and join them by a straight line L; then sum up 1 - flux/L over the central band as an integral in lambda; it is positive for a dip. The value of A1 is 0.123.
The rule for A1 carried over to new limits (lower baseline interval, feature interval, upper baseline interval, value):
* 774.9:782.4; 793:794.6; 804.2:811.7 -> 0.05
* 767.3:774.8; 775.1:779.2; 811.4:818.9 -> 0.23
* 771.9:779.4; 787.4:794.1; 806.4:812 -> 0.18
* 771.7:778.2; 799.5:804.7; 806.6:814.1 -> 0.04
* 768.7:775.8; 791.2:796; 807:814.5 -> 0.20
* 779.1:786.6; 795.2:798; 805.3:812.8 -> 0.01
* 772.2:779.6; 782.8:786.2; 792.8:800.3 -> 0.08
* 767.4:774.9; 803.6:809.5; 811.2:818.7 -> -0.14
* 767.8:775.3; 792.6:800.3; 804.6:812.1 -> 0.22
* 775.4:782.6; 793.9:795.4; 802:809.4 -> 0.05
